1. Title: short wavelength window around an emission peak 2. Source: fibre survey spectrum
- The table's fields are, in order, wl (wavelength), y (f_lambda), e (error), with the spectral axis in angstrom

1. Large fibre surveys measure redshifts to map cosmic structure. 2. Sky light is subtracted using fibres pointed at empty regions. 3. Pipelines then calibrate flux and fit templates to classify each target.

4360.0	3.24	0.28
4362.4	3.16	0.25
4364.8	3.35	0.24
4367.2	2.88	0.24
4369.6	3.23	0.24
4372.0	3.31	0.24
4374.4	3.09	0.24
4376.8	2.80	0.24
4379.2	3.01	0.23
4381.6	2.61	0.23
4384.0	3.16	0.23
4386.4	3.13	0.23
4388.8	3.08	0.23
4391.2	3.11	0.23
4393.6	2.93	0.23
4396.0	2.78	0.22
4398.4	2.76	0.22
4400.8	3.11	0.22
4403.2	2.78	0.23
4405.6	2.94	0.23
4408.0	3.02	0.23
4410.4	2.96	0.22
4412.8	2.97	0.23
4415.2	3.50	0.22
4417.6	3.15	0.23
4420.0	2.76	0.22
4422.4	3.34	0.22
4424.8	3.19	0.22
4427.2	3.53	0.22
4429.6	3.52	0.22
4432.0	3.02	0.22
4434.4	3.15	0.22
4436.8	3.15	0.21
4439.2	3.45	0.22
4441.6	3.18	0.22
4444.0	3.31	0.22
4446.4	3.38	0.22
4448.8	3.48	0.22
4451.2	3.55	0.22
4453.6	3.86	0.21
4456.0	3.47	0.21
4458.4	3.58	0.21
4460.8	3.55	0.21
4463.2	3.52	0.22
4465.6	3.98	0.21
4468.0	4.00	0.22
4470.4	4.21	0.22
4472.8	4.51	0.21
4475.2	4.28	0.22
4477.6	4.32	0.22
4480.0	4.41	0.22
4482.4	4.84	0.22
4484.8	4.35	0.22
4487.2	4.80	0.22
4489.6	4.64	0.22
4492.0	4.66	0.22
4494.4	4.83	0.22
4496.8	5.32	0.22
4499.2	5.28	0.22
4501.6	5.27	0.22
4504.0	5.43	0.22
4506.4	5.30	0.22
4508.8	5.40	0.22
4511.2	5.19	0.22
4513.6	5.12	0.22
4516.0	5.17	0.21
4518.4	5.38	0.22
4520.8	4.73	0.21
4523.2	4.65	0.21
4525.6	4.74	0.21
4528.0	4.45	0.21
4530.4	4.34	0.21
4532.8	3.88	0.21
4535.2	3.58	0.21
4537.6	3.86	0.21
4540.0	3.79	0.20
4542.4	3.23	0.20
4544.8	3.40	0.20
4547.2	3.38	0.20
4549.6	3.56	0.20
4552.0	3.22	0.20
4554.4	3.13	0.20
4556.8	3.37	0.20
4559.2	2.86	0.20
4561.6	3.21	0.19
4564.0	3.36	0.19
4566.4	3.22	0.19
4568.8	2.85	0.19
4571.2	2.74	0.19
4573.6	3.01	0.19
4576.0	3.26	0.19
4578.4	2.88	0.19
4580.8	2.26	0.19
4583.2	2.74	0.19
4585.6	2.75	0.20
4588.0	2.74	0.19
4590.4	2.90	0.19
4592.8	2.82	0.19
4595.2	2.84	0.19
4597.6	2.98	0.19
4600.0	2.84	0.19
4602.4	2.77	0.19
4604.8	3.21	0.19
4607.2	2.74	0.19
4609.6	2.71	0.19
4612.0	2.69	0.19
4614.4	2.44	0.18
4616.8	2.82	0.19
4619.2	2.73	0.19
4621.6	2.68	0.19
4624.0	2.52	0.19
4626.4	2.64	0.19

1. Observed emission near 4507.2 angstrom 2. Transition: C IV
